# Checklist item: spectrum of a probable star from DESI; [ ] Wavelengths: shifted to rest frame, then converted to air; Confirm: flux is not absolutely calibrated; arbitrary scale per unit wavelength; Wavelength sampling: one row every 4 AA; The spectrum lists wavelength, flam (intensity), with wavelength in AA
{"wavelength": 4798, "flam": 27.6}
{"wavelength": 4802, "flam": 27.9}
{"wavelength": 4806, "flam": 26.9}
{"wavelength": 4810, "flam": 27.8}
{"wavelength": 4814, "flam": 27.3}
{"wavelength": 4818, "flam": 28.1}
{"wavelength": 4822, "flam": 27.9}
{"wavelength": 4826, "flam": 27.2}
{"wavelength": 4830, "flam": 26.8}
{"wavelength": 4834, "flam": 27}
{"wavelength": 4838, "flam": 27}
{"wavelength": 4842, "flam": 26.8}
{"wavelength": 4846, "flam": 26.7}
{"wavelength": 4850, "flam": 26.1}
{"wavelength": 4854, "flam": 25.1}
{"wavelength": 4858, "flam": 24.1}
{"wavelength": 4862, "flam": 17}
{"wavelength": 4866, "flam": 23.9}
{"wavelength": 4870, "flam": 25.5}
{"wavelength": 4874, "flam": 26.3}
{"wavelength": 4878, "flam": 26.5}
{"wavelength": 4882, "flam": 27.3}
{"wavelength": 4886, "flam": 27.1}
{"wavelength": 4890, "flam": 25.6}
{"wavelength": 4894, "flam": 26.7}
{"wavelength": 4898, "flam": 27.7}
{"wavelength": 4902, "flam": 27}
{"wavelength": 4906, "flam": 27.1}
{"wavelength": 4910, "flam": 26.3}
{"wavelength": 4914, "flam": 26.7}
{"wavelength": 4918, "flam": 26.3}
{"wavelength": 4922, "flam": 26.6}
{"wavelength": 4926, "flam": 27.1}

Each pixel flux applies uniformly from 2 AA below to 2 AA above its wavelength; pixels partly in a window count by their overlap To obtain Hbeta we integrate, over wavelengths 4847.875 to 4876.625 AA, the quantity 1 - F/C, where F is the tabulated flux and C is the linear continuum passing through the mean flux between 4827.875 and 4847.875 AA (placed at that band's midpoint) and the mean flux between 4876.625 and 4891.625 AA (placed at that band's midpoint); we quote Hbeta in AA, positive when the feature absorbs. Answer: 2.89 AA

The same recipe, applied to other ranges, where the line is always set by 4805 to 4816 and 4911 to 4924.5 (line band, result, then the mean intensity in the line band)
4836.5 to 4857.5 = 0.7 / 26.2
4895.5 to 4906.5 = -0.2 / 27.3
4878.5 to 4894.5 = 0.1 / 26.7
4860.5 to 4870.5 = 1.9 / 21.9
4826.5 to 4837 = 0.1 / 27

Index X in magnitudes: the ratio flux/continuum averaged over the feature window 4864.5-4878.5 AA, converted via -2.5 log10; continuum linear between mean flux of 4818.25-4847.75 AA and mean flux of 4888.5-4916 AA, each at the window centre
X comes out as 0.06 mag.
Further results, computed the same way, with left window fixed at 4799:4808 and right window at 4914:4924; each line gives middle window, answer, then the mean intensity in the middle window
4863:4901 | 0.030 mag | 26.1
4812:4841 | -0.003 mag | 27.3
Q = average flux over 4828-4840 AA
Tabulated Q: 26.9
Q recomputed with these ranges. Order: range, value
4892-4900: 27.2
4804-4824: 27.6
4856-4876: 23.4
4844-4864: 23.8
